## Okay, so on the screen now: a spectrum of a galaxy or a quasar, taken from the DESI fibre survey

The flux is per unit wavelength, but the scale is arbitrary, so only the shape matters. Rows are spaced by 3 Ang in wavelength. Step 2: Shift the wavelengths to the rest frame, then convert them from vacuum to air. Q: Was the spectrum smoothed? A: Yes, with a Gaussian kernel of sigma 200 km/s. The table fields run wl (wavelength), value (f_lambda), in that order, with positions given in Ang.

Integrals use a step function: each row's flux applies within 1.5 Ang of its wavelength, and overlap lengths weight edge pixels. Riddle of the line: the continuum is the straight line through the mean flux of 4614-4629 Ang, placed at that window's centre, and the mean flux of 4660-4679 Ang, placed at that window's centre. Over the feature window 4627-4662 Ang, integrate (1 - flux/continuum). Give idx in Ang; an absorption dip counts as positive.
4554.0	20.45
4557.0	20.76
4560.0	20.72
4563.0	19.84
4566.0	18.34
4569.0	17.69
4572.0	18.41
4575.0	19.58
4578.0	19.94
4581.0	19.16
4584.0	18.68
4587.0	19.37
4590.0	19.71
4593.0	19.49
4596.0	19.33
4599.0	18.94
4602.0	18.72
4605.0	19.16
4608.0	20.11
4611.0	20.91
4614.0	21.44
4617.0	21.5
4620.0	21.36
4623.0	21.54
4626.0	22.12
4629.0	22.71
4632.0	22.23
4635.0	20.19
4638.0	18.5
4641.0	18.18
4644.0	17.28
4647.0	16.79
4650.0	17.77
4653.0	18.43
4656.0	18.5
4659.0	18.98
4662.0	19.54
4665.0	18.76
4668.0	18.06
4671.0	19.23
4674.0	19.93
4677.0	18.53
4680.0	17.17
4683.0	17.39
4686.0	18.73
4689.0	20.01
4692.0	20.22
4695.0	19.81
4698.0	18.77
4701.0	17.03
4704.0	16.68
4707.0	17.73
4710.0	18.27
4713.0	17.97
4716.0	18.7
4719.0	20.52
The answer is 2.2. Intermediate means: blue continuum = 21.7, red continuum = 19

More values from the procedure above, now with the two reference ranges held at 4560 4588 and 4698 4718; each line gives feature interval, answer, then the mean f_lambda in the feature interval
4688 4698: -1.0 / 19.8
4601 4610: -0.3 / 19.5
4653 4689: -0.9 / 18.7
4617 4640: -3.2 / 21.2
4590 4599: -0.2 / 19.4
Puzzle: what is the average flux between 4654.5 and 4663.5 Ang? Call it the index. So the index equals 19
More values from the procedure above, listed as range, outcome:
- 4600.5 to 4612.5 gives 19.7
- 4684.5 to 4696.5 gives 19.7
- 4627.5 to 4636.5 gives 21.7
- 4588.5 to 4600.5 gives 19.4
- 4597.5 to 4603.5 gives 18.8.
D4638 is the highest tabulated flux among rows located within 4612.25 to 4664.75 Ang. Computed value 22.71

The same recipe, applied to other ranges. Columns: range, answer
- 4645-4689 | 20.01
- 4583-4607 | 19.71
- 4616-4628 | 22.12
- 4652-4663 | 19.54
